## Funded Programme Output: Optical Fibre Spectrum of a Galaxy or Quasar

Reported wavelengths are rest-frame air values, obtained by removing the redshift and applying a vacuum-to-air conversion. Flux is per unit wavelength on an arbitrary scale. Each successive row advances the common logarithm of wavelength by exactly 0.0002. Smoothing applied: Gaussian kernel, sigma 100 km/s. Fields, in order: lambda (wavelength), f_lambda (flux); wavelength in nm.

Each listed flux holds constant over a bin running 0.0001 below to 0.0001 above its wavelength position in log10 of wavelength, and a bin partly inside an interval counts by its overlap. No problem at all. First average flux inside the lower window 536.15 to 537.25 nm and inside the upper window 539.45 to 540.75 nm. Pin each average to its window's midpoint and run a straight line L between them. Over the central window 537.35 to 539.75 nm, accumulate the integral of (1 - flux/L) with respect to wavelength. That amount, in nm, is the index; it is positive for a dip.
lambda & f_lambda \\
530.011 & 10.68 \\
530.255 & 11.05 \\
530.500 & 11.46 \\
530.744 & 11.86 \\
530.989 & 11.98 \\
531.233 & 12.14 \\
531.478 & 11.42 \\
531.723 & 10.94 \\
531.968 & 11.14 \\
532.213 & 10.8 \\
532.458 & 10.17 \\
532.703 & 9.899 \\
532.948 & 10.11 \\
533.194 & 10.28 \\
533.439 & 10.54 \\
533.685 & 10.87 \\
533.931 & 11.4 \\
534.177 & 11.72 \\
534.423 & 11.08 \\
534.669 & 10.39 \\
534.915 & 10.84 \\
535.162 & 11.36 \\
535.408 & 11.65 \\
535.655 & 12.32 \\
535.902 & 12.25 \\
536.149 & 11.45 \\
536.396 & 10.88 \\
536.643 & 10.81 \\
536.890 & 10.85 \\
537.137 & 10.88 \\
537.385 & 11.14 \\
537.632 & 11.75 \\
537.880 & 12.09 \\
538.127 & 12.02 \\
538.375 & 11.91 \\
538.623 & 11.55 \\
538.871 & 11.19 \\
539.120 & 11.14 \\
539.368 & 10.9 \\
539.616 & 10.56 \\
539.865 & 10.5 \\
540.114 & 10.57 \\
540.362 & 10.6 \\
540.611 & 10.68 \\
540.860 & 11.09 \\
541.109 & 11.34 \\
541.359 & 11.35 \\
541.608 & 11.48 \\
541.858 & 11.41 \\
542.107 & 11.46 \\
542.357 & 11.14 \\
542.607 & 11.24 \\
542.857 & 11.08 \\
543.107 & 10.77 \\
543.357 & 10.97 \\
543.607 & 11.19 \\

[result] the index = -0.15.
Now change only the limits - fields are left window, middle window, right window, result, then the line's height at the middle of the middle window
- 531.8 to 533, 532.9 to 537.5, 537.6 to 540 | -0.11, 10.8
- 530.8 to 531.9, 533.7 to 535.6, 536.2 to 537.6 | 0.00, 11.2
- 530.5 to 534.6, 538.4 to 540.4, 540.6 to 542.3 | 0.05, 11.2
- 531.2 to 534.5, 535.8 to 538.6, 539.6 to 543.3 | -0.13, 10.9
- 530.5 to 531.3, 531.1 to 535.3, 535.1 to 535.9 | 0.35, 11.9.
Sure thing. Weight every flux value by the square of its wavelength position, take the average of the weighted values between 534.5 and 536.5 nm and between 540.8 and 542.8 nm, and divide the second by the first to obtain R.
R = 1.02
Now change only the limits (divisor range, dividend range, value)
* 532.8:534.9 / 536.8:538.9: 1.08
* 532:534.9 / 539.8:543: 1.07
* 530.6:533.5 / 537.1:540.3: 1.05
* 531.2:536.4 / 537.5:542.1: 1.04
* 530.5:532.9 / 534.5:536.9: 1.03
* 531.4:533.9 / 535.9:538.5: 1.09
